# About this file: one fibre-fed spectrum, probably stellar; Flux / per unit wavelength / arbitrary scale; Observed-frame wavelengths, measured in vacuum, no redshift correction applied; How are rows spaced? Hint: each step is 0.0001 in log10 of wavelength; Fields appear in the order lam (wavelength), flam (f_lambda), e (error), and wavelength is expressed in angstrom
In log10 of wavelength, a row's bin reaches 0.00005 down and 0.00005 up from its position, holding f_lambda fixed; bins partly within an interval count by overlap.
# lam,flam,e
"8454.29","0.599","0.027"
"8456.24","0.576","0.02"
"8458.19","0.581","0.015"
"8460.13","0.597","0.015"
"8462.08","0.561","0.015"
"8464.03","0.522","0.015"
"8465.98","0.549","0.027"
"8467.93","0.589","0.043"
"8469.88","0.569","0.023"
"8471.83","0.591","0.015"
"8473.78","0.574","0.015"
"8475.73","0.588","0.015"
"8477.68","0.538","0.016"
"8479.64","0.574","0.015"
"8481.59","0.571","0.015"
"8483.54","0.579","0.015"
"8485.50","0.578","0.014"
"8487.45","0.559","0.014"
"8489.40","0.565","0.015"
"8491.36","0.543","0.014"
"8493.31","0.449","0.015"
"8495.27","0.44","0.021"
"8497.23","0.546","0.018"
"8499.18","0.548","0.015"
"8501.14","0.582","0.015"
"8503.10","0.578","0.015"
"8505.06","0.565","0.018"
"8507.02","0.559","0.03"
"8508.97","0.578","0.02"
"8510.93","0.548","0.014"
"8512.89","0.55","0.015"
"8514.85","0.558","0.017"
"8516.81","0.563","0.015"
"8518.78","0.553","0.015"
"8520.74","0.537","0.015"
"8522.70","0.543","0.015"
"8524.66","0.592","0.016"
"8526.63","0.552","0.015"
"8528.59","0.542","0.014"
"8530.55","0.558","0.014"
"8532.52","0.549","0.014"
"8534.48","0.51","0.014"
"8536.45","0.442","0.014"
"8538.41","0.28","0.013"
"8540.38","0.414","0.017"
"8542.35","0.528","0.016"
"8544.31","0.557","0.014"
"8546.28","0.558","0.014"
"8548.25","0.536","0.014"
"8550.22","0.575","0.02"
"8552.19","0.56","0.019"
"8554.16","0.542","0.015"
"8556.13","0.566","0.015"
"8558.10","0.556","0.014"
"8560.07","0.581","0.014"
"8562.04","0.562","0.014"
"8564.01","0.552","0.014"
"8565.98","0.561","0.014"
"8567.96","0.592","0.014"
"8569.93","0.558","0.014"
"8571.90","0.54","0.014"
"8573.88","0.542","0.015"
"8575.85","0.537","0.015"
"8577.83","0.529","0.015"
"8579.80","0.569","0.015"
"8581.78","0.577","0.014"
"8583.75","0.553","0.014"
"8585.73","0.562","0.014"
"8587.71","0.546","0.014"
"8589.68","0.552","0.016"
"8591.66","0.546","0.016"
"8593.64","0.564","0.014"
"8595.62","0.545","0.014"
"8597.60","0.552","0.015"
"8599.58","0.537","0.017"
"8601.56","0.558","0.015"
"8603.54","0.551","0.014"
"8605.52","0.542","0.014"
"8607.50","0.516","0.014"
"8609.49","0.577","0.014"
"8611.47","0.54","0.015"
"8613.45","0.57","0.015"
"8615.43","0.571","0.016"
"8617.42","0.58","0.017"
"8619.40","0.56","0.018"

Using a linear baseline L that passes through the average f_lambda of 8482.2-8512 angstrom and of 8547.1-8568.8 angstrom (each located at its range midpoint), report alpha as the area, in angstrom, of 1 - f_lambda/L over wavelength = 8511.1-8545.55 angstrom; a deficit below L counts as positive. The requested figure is 2.2 angstrom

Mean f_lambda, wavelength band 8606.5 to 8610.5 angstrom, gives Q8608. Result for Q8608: 0.546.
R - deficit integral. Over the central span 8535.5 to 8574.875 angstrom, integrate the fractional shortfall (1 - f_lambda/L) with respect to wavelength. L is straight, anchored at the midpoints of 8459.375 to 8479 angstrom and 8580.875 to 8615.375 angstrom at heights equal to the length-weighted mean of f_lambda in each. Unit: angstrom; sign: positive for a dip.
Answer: 1.93 angstrom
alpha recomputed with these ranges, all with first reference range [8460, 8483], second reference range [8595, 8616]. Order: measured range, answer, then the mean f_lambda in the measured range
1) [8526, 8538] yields 1.0 angstrom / 0.513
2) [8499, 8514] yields 0.0 angstrom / 0.564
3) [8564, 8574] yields -0.1 angstrom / 0.559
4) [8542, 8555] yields 0.1 angstrom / 0.552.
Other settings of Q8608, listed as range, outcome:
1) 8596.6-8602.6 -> 0.549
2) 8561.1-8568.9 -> 0.566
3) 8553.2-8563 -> 0.562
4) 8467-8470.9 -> 0.579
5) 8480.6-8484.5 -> 0.576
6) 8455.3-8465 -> 0.568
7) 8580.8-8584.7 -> 0.566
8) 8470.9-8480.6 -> 0.573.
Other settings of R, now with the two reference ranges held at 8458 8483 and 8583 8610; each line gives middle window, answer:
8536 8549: 2.0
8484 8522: 1.1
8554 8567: -0.1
